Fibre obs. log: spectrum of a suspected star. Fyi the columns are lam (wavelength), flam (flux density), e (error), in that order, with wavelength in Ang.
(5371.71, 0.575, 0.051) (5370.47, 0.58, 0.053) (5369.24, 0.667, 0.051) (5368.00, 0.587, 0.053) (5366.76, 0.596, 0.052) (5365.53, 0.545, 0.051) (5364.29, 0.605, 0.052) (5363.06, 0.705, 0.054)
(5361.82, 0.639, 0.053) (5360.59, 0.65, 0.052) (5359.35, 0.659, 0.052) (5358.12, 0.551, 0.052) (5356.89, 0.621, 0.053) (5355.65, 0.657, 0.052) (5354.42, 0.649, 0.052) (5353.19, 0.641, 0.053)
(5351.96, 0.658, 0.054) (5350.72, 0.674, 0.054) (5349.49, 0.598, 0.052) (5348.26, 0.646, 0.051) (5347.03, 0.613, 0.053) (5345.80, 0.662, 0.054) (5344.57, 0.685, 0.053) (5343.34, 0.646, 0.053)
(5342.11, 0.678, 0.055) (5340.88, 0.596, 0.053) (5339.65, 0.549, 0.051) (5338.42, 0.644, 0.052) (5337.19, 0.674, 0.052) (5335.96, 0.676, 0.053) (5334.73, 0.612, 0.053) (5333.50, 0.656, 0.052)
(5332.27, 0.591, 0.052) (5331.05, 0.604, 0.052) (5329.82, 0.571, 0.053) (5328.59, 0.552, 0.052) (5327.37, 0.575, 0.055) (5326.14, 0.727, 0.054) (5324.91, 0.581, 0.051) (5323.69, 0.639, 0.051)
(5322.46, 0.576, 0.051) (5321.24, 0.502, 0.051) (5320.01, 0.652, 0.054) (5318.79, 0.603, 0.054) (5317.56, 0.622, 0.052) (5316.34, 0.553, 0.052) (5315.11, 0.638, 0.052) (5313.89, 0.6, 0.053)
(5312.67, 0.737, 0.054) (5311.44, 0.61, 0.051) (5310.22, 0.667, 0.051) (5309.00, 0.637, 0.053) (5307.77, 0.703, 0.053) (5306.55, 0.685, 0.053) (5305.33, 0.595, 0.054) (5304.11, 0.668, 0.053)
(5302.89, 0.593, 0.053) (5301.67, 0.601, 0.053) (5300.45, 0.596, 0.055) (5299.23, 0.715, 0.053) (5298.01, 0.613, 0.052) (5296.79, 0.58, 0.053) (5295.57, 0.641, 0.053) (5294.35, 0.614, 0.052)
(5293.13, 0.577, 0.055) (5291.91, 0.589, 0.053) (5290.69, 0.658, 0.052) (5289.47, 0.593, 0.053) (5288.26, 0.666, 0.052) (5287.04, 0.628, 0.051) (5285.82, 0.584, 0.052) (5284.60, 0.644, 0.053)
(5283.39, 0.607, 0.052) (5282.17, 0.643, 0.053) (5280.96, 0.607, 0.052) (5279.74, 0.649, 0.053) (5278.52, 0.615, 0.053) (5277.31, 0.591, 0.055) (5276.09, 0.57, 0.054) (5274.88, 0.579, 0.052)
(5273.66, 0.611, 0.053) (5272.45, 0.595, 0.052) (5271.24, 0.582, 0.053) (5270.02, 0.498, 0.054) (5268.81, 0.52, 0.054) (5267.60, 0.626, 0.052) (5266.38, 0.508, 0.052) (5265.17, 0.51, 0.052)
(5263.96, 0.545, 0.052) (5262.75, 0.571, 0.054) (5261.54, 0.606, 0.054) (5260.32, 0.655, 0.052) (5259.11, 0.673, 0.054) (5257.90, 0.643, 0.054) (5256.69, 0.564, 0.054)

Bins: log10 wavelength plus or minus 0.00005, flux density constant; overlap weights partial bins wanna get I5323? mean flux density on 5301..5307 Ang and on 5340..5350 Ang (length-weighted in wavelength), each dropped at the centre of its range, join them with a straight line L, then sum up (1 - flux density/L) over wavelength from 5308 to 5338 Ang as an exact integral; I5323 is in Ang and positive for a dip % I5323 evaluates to 0.6 Ang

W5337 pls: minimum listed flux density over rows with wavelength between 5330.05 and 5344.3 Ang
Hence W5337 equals 0.549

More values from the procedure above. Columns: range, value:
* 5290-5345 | 0.502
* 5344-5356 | 0.598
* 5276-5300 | 0.57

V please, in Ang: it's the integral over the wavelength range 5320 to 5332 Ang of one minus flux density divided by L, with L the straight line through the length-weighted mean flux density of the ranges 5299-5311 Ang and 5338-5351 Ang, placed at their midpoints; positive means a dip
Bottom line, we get 0.8 Ang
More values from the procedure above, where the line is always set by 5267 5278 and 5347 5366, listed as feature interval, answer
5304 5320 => -1.0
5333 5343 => -0.2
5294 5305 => -0.6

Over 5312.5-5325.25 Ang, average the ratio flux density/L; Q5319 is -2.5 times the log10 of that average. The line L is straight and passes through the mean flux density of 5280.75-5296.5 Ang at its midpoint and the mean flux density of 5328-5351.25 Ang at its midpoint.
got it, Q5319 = 0.03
